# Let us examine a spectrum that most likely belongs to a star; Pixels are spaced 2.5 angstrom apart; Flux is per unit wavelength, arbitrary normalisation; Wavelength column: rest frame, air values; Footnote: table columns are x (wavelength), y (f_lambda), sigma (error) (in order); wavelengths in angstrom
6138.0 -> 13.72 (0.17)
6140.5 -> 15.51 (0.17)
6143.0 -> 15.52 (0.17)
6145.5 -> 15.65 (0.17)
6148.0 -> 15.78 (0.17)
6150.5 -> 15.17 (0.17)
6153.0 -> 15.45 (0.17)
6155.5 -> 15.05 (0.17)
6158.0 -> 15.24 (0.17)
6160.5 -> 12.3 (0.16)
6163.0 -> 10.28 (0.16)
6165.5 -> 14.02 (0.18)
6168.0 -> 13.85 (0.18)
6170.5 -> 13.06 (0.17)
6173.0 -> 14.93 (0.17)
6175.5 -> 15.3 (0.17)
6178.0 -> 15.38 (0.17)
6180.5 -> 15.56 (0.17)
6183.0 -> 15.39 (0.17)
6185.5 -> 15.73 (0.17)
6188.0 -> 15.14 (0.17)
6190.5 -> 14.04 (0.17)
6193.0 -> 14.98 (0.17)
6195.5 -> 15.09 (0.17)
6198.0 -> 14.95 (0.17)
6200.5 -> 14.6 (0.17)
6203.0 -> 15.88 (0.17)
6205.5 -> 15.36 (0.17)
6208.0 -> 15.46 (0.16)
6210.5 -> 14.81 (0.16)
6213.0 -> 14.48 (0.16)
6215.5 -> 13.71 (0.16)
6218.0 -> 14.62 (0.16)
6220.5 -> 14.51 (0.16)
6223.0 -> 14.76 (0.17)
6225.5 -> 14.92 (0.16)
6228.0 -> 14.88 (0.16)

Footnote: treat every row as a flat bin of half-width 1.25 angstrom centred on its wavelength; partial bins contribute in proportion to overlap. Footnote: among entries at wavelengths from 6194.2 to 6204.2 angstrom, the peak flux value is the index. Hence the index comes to 15.88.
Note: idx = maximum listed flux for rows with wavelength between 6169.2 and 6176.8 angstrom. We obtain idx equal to 15.3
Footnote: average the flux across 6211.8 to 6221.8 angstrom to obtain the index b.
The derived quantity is 14.3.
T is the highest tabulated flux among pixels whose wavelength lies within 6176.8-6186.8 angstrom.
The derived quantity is 15.73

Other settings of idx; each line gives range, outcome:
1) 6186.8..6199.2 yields 15.14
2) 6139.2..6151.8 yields 15.78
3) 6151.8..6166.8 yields 15.45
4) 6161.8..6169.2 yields 14.02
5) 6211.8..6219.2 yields 14.62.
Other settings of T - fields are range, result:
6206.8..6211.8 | 15.46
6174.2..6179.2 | 15.38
